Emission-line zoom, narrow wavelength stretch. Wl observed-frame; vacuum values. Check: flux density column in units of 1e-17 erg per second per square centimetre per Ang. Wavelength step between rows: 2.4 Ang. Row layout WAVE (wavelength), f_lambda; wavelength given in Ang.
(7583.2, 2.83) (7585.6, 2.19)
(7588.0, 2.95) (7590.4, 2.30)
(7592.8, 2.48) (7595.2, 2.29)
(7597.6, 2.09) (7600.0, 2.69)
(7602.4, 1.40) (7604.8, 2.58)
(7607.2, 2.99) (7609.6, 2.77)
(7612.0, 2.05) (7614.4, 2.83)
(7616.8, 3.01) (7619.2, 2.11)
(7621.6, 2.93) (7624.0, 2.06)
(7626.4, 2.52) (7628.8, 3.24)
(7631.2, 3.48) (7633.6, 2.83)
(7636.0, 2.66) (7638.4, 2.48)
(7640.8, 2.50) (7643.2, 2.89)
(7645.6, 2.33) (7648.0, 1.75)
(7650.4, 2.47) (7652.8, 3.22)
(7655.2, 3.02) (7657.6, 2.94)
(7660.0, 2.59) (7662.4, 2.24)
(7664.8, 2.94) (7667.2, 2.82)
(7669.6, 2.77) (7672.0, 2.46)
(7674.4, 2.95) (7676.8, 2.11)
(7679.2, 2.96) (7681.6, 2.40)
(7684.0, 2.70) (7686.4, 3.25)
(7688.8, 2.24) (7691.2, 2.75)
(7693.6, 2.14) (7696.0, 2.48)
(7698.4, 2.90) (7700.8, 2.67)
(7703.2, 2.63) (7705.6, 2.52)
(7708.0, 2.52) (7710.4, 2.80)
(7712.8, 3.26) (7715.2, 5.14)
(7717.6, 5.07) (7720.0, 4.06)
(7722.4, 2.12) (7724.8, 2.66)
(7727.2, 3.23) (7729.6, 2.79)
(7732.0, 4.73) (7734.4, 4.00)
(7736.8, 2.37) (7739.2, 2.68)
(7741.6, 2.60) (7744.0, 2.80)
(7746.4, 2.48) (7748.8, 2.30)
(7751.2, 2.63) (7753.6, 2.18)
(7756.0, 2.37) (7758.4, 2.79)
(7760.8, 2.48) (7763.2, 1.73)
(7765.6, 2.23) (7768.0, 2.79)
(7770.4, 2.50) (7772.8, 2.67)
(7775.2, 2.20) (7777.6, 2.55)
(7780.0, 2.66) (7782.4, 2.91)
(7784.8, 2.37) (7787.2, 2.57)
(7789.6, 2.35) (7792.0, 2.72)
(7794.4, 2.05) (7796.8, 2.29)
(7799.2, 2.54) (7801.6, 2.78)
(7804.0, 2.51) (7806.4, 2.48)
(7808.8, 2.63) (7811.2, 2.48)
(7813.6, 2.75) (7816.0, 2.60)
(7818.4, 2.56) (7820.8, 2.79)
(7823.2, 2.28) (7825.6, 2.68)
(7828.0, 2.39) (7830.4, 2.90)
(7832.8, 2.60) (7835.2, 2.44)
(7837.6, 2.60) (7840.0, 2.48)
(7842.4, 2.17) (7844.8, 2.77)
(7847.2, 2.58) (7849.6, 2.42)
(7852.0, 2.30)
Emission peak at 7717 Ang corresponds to [S II]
